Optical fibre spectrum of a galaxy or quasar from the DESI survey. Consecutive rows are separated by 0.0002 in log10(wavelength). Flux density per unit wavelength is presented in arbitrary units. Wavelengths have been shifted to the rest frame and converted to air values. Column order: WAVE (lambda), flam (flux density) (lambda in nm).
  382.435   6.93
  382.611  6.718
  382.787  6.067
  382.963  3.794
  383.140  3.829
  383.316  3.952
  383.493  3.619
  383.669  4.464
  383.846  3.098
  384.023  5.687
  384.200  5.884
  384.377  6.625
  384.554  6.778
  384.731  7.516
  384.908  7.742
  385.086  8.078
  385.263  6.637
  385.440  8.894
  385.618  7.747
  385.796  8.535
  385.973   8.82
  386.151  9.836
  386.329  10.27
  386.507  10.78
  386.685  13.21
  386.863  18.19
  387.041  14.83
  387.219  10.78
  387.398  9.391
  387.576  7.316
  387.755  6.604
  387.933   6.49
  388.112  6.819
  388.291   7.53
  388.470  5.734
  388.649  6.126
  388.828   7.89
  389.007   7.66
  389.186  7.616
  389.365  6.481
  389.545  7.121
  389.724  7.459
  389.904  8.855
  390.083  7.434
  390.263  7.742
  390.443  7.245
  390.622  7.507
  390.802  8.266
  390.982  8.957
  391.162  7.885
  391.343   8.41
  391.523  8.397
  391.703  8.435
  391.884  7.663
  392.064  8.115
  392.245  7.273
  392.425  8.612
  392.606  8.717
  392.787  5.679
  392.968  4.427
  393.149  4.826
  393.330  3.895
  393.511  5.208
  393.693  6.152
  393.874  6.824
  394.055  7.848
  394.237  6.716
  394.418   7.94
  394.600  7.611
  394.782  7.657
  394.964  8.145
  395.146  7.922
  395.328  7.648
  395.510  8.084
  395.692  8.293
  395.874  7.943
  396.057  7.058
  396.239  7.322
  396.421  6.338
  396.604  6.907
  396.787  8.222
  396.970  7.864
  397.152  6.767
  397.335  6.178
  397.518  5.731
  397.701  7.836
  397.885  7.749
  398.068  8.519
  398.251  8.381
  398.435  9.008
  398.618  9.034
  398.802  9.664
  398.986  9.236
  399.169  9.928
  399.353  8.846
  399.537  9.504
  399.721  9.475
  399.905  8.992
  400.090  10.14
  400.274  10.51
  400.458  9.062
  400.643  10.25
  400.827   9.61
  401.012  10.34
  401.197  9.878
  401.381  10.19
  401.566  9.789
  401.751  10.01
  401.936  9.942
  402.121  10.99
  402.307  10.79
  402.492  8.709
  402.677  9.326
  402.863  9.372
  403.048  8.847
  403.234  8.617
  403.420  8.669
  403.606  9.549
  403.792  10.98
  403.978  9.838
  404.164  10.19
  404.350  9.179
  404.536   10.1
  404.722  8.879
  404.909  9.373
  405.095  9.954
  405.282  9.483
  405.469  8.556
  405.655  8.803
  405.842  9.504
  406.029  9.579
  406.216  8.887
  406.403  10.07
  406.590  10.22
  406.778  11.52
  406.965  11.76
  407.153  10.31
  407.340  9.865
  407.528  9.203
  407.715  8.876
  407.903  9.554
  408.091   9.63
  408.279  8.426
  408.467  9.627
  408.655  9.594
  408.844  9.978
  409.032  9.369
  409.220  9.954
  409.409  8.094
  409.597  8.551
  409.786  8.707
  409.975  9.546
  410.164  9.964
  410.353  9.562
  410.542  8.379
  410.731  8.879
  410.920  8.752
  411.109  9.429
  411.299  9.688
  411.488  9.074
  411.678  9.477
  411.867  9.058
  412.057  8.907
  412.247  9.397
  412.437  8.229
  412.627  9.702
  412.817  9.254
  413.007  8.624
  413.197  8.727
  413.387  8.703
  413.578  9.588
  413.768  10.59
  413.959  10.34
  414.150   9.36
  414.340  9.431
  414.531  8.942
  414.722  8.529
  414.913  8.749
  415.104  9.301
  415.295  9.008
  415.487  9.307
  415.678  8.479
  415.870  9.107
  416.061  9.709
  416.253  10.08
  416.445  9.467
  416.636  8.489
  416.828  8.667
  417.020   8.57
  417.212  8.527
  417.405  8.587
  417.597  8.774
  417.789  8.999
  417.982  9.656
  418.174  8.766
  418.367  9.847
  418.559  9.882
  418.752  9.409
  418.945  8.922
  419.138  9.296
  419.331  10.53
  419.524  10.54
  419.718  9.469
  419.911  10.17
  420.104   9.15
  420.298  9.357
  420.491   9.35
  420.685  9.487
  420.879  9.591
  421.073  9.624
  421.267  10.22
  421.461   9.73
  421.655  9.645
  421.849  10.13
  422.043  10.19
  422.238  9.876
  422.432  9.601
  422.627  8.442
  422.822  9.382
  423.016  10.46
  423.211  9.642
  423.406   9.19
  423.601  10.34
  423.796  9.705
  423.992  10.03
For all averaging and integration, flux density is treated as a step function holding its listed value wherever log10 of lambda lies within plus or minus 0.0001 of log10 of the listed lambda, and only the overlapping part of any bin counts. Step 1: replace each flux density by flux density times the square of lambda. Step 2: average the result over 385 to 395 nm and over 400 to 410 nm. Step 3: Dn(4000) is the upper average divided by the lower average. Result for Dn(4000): 1.30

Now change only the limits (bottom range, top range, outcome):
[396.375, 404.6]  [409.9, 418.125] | 1.07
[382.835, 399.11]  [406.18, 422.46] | 1.39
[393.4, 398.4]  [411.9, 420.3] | 1.39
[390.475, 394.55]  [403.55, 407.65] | 1.46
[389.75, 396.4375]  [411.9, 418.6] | 1.38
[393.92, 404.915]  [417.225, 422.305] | 1.20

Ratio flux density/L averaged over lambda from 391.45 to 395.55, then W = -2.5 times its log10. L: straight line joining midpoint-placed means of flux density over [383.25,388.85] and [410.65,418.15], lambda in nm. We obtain 0.17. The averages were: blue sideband 8.02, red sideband 9.13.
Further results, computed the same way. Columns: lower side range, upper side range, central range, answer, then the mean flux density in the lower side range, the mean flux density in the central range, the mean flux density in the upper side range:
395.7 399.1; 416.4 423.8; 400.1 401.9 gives -0.231 mag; 7.79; 9.97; 9.48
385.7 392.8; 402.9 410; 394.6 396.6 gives 0.171 mag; 8.54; 7.61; 9.52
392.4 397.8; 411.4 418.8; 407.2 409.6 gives -0.111 mag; 6.99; 9.34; 9.16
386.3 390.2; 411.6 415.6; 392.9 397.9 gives 0.268 mag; 8.81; 6.97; 9.2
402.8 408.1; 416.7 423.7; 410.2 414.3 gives 0.038 mag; 9.64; 9.24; 9.5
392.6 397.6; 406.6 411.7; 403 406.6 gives -0.093 mag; 6.9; 9.45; 9.48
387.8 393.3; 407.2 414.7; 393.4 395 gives 0.094 mag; 7.33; 7.04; 9.26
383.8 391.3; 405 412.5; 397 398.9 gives 0.120 mag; 8.22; 7.89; 9.41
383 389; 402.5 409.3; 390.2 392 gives 0.030 mag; 7.84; 8.06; 9.59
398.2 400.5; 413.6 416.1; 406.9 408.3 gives -0.044 mag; 9.39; 9.73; 9.3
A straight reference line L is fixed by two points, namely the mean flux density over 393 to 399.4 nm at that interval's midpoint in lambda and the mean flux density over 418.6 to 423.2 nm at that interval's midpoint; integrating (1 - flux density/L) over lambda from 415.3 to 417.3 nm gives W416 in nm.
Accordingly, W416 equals 0.049 nm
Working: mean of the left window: 7.49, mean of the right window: 9.68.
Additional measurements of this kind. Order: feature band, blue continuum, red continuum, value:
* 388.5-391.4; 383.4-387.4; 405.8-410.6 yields 0.381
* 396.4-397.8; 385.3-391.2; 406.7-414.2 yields 0.302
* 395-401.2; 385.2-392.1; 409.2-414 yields 0.254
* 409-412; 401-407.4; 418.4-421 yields 0.174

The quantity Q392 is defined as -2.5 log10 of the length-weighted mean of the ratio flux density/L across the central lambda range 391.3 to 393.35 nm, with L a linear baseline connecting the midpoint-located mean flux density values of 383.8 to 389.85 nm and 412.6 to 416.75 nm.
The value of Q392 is 0.19 mag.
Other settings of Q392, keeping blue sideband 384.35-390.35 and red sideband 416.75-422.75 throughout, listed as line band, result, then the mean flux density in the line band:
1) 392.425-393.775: 0.45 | 5.75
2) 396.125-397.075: 0.20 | 7.32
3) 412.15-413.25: 0.03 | 9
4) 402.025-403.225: -0.07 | 9.6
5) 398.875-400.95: -0.08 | 9.61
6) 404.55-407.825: -0.07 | 9.71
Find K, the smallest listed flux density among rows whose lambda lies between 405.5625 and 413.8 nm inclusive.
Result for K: 8.094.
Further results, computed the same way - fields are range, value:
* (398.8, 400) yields 8.846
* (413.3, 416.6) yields 8.479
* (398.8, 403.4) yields 8.617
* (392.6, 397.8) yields 3.895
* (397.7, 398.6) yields 7.749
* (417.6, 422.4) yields 8.766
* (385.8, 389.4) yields 5.734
